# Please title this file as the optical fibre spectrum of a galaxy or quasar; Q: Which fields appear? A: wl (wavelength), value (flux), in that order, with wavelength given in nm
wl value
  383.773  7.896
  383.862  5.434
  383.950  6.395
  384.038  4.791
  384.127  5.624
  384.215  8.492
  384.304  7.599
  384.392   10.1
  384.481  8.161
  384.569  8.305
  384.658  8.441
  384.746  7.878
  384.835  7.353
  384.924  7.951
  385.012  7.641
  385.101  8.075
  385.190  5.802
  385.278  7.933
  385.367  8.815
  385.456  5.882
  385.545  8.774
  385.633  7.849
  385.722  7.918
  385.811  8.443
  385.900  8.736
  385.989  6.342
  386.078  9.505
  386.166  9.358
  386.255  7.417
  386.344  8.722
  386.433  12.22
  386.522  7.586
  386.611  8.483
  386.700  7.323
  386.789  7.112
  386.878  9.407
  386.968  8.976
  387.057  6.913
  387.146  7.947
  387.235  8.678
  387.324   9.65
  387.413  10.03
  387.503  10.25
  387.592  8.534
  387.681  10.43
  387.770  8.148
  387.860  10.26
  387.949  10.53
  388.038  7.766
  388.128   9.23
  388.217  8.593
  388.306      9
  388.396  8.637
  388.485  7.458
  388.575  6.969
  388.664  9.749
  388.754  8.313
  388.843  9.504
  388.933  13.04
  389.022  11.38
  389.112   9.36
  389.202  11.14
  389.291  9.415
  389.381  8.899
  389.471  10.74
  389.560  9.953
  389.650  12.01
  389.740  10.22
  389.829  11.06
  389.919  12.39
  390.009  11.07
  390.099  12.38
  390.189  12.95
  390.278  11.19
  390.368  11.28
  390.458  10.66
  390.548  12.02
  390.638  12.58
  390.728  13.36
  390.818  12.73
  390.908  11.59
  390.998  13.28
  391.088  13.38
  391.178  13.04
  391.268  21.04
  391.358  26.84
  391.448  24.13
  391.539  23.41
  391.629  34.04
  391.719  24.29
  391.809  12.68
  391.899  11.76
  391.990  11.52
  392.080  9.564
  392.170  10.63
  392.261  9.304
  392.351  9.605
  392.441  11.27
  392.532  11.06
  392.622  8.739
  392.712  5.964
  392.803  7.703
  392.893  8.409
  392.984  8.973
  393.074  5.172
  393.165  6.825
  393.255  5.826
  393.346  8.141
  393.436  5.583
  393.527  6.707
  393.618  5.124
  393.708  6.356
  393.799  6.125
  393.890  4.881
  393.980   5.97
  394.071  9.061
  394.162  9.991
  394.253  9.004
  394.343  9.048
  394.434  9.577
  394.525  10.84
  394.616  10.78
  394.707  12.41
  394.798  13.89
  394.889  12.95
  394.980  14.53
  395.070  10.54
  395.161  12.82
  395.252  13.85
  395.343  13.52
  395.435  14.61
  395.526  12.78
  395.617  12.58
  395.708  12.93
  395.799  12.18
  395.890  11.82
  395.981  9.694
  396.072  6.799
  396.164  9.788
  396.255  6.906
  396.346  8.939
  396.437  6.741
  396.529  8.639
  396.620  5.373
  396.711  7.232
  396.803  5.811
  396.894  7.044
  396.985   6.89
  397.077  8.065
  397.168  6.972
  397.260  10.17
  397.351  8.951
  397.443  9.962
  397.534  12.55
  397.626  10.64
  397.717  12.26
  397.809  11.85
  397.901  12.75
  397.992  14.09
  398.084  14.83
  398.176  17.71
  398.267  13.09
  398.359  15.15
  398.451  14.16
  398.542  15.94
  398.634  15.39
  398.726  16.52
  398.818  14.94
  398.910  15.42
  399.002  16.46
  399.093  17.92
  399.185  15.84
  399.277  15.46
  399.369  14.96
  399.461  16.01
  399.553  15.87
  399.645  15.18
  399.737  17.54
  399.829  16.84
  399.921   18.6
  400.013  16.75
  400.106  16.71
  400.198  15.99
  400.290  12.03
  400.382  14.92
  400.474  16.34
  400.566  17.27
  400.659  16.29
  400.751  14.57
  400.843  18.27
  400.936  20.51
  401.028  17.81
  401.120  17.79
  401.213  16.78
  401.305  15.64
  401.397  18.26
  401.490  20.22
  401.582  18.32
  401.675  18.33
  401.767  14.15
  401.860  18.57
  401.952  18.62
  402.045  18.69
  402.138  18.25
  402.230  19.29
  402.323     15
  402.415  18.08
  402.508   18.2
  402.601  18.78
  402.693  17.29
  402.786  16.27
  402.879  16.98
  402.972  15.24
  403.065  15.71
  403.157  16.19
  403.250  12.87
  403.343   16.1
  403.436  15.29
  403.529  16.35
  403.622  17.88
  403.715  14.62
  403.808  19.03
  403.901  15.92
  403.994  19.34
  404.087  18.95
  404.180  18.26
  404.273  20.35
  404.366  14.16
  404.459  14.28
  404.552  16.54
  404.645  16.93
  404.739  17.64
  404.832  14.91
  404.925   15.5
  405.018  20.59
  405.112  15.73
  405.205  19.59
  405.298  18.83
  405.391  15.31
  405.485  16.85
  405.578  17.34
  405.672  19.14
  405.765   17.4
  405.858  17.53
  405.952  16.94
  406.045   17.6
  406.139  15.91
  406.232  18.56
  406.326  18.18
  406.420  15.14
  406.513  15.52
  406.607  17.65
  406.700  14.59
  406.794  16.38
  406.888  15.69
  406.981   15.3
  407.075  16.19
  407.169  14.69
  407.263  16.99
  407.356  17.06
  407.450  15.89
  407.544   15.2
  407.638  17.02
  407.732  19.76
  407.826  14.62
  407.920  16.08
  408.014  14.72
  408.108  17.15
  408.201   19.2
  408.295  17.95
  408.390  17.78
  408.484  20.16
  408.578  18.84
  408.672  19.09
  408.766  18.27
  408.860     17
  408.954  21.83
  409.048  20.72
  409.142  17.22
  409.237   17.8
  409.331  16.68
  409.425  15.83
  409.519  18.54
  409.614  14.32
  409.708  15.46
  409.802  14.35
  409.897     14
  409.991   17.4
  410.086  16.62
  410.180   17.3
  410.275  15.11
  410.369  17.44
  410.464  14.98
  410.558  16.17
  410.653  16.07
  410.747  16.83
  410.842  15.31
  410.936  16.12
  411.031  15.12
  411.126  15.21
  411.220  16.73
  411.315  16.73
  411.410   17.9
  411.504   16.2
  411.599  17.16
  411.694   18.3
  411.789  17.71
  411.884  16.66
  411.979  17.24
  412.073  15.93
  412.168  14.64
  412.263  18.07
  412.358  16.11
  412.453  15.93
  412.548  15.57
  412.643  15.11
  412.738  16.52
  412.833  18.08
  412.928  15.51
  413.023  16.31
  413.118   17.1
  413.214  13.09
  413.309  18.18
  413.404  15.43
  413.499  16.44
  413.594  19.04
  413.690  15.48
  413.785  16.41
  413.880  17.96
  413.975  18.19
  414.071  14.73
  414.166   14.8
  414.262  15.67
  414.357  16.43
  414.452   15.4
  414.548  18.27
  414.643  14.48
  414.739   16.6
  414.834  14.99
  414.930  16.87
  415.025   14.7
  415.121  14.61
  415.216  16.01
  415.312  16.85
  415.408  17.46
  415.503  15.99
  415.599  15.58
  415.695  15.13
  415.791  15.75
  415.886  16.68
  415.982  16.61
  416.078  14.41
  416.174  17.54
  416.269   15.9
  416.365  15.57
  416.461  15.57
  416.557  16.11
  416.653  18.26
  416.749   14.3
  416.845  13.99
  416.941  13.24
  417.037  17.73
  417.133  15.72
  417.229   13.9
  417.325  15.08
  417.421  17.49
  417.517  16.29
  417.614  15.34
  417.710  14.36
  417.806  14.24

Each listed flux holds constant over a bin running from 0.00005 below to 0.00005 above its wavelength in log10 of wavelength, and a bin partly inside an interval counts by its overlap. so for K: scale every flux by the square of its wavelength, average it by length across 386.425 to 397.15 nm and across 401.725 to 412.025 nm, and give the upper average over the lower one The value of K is 1.7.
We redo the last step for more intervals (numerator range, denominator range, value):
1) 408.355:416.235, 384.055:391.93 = 1.75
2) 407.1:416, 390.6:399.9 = 1.50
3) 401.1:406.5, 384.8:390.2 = 2.05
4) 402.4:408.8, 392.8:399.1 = 1.69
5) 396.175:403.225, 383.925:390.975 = 1.69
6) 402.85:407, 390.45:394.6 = 1.56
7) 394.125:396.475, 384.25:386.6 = 1.43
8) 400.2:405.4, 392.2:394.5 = 2.28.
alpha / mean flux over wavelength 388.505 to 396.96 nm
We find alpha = 11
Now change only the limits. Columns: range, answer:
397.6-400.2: 15.4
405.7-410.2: 17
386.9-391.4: 10.9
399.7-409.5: 17.1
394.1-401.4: 13.1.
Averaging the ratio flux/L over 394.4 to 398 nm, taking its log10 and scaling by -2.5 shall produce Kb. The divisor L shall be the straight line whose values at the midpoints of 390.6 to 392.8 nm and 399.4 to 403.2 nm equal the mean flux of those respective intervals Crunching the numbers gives 0.44 mag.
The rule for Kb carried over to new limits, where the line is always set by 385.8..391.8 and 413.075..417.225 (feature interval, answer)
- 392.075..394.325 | 0.478 mag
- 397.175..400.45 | -0.112 mag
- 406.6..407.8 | -0.116 mag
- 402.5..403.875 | -0.178 mag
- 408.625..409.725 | -0.189 mag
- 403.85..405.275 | -0.217 mag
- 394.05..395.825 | 0.049 mag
